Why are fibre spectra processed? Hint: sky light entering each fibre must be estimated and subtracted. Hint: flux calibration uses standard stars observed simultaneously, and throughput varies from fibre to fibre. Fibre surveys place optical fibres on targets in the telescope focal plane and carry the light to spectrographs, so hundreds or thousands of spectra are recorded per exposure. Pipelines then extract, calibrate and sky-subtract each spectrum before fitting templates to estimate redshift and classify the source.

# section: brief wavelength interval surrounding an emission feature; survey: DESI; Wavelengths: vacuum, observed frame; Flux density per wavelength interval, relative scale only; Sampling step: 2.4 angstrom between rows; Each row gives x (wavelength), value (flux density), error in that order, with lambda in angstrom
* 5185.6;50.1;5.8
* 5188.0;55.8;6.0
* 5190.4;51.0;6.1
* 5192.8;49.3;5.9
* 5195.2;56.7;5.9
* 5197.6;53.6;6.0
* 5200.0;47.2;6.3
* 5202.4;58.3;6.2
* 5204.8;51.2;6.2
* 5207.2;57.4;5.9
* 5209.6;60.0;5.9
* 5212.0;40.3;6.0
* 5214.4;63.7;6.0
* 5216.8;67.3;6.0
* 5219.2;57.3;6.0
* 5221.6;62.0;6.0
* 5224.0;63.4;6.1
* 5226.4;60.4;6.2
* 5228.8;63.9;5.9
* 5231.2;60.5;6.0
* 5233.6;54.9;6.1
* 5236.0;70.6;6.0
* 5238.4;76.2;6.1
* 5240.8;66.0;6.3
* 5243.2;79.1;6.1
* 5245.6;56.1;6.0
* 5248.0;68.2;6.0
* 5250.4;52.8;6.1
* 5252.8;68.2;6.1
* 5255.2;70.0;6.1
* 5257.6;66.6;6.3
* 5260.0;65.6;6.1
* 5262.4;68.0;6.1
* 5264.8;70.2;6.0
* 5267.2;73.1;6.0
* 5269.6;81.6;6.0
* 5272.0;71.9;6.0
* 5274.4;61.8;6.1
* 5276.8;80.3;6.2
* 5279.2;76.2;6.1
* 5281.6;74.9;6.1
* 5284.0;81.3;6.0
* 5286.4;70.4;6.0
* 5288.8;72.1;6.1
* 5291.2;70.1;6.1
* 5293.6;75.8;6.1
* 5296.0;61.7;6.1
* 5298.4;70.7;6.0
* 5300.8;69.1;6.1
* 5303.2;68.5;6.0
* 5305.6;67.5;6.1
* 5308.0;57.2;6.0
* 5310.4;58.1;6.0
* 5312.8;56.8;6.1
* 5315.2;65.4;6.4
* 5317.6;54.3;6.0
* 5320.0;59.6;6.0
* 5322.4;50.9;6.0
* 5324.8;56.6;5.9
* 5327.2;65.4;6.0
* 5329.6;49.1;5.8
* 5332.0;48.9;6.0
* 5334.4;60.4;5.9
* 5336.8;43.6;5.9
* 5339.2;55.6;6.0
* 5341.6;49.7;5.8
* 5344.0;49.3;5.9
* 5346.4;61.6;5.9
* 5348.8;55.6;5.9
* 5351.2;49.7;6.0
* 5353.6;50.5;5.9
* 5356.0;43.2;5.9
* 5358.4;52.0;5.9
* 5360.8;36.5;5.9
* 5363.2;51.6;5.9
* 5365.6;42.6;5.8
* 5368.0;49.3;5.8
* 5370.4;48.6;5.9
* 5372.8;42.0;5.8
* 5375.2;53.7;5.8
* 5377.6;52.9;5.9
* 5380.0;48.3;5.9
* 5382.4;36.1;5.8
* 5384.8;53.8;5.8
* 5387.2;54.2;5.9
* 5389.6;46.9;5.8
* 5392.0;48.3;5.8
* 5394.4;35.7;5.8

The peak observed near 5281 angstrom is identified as C III]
